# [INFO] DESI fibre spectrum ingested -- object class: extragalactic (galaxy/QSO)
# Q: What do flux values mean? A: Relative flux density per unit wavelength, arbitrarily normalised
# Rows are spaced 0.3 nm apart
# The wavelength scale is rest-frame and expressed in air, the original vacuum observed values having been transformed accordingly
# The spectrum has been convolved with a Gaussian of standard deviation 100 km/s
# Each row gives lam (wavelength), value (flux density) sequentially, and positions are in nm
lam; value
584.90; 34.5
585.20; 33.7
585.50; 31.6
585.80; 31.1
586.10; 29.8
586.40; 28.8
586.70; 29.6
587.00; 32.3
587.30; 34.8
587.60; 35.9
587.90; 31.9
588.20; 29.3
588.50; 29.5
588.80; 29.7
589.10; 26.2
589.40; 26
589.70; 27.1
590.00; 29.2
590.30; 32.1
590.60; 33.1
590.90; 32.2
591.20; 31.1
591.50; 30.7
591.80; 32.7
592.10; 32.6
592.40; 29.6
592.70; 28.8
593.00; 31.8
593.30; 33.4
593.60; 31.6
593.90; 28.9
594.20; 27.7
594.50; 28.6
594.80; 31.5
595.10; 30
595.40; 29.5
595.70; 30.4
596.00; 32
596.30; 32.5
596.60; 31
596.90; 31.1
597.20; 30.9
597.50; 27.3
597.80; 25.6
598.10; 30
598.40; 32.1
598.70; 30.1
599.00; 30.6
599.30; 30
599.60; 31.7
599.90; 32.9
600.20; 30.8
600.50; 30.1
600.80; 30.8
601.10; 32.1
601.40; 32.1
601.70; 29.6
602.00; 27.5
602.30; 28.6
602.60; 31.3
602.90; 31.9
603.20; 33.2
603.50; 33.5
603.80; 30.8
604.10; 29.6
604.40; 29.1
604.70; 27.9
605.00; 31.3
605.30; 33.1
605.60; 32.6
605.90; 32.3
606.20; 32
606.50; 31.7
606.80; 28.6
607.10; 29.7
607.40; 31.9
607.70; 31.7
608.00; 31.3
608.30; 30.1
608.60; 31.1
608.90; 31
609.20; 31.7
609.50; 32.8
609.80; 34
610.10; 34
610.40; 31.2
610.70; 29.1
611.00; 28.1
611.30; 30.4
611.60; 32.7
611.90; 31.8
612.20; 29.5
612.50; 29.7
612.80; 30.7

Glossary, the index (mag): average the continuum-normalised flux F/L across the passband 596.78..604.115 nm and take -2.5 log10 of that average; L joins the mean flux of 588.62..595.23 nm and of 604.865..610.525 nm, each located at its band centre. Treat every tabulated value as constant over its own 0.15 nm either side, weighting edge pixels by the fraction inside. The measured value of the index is 0.02 mag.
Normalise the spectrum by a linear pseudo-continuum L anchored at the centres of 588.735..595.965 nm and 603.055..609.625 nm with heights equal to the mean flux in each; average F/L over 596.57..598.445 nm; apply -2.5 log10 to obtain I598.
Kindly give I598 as 0.04 mag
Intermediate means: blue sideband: 30.2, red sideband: 31.2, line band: 29.5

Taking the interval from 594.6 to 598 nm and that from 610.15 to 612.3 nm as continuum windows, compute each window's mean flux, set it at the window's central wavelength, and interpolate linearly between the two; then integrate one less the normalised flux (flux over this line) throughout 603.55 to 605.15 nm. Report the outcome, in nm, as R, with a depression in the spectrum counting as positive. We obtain 0.02 nm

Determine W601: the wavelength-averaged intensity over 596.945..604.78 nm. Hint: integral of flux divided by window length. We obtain 30.4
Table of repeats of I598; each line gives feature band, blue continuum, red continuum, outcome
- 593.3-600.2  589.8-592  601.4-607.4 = 0.03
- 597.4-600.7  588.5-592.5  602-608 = 0.02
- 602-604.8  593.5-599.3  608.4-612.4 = 0.01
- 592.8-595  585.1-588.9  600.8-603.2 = 0.02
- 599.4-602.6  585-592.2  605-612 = 0.02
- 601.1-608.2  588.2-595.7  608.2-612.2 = 0.00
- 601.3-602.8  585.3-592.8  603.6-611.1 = 0.04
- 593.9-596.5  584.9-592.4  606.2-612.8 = 0.03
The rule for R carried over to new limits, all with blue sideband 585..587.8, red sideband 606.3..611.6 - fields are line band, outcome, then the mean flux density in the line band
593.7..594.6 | 0.089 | 28.6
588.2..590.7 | 0.223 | 29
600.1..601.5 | 0.013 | 31.2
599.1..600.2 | 0.004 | 31.4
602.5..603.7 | -0.042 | 32.5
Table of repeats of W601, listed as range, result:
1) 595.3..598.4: 30.1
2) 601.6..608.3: 30.9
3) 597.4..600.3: 30.1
